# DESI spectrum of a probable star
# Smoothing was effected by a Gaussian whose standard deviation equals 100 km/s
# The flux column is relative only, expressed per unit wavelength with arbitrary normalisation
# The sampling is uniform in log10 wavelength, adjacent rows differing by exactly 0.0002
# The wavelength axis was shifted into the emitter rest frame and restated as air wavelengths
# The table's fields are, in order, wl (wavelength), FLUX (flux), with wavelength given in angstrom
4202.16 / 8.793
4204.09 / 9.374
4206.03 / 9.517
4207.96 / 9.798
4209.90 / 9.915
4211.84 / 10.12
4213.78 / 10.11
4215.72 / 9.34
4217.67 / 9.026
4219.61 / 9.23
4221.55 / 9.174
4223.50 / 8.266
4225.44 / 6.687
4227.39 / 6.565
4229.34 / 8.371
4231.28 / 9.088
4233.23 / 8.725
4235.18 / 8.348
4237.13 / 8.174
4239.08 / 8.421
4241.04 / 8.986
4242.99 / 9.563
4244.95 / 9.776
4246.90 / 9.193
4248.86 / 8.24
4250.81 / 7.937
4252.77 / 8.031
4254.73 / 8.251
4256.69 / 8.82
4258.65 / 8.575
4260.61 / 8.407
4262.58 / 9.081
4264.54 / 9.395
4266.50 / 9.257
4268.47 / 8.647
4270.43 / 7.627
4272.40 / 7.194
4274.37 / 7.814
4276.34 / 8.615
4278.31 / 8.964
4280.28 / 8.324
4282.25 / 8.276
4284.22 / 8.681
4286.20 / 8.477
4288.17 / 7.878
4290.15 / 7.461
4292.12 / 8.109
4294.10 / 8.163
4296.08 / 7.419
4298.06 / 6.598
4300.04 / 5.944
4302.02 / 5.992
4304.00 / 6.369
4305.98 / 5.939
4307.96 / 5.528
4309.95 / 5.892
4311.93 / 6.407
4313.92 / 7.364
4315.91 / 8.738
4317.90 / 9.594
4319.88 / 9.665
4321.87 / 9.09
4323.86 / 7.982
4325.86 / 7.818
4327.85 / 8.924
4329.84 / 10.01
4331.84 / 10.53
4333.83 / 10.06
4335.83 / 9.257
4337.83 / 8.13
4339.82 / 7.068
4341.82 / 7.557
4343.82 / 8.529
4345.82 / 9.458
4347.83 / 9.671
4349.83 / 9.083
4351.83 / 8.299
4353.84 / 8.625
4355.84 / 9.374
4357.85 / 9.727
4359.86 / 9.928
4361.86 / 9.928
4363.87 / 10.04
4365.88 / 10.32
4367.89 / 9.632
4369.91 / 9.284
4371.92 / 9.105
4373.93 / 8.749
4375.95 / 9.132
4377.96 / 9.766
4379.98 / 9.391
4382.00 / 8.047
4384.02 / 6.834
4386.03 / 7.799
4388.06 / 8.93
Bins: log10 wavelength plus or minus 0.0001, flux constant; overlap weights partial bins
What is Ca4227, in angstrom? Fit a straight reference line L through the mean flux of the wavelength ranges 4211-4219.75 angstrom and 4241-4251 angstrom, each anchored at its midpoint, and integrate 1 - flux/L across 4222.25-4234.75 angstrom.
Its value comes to 1.8 angstrom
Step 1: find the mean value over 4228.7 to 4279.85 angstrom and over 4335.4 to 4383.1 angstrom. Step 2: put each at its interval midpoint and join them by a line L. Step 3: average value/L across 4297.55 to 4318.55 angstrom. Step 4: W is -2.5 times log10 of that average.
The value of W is 0.30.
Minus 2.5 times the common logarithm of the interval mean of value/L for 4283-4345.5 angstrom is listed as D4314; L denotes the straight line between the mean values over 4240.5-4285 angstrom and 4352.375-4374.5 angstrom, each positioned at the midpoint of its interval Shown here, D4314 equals 0.15 mag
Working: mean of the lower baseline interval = 8.59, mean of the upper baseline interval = 9.51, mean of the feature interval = 7.93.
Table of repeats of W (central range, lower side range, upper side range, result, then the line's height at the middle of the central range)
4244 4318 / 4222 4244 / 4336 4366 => 0.09 mag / 8.6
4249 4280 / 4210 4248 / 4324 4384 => 0.06 mag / 8.9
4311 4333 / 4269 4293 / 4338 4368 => -0.01 mag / 8.69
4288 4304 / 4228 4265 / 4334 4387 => 0.23 mag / 8.8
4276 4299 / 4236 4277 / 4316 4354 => 0.08 mag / 8.71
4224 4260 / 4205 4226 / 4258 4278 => 0.05 mag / 8.86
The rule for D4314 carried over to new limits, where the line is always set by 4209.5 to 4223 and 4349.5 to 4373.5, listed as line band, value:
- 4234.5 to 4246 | 0.070 mag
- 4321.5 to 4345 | 0.085 mag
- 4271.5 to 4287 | 0.144 mag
